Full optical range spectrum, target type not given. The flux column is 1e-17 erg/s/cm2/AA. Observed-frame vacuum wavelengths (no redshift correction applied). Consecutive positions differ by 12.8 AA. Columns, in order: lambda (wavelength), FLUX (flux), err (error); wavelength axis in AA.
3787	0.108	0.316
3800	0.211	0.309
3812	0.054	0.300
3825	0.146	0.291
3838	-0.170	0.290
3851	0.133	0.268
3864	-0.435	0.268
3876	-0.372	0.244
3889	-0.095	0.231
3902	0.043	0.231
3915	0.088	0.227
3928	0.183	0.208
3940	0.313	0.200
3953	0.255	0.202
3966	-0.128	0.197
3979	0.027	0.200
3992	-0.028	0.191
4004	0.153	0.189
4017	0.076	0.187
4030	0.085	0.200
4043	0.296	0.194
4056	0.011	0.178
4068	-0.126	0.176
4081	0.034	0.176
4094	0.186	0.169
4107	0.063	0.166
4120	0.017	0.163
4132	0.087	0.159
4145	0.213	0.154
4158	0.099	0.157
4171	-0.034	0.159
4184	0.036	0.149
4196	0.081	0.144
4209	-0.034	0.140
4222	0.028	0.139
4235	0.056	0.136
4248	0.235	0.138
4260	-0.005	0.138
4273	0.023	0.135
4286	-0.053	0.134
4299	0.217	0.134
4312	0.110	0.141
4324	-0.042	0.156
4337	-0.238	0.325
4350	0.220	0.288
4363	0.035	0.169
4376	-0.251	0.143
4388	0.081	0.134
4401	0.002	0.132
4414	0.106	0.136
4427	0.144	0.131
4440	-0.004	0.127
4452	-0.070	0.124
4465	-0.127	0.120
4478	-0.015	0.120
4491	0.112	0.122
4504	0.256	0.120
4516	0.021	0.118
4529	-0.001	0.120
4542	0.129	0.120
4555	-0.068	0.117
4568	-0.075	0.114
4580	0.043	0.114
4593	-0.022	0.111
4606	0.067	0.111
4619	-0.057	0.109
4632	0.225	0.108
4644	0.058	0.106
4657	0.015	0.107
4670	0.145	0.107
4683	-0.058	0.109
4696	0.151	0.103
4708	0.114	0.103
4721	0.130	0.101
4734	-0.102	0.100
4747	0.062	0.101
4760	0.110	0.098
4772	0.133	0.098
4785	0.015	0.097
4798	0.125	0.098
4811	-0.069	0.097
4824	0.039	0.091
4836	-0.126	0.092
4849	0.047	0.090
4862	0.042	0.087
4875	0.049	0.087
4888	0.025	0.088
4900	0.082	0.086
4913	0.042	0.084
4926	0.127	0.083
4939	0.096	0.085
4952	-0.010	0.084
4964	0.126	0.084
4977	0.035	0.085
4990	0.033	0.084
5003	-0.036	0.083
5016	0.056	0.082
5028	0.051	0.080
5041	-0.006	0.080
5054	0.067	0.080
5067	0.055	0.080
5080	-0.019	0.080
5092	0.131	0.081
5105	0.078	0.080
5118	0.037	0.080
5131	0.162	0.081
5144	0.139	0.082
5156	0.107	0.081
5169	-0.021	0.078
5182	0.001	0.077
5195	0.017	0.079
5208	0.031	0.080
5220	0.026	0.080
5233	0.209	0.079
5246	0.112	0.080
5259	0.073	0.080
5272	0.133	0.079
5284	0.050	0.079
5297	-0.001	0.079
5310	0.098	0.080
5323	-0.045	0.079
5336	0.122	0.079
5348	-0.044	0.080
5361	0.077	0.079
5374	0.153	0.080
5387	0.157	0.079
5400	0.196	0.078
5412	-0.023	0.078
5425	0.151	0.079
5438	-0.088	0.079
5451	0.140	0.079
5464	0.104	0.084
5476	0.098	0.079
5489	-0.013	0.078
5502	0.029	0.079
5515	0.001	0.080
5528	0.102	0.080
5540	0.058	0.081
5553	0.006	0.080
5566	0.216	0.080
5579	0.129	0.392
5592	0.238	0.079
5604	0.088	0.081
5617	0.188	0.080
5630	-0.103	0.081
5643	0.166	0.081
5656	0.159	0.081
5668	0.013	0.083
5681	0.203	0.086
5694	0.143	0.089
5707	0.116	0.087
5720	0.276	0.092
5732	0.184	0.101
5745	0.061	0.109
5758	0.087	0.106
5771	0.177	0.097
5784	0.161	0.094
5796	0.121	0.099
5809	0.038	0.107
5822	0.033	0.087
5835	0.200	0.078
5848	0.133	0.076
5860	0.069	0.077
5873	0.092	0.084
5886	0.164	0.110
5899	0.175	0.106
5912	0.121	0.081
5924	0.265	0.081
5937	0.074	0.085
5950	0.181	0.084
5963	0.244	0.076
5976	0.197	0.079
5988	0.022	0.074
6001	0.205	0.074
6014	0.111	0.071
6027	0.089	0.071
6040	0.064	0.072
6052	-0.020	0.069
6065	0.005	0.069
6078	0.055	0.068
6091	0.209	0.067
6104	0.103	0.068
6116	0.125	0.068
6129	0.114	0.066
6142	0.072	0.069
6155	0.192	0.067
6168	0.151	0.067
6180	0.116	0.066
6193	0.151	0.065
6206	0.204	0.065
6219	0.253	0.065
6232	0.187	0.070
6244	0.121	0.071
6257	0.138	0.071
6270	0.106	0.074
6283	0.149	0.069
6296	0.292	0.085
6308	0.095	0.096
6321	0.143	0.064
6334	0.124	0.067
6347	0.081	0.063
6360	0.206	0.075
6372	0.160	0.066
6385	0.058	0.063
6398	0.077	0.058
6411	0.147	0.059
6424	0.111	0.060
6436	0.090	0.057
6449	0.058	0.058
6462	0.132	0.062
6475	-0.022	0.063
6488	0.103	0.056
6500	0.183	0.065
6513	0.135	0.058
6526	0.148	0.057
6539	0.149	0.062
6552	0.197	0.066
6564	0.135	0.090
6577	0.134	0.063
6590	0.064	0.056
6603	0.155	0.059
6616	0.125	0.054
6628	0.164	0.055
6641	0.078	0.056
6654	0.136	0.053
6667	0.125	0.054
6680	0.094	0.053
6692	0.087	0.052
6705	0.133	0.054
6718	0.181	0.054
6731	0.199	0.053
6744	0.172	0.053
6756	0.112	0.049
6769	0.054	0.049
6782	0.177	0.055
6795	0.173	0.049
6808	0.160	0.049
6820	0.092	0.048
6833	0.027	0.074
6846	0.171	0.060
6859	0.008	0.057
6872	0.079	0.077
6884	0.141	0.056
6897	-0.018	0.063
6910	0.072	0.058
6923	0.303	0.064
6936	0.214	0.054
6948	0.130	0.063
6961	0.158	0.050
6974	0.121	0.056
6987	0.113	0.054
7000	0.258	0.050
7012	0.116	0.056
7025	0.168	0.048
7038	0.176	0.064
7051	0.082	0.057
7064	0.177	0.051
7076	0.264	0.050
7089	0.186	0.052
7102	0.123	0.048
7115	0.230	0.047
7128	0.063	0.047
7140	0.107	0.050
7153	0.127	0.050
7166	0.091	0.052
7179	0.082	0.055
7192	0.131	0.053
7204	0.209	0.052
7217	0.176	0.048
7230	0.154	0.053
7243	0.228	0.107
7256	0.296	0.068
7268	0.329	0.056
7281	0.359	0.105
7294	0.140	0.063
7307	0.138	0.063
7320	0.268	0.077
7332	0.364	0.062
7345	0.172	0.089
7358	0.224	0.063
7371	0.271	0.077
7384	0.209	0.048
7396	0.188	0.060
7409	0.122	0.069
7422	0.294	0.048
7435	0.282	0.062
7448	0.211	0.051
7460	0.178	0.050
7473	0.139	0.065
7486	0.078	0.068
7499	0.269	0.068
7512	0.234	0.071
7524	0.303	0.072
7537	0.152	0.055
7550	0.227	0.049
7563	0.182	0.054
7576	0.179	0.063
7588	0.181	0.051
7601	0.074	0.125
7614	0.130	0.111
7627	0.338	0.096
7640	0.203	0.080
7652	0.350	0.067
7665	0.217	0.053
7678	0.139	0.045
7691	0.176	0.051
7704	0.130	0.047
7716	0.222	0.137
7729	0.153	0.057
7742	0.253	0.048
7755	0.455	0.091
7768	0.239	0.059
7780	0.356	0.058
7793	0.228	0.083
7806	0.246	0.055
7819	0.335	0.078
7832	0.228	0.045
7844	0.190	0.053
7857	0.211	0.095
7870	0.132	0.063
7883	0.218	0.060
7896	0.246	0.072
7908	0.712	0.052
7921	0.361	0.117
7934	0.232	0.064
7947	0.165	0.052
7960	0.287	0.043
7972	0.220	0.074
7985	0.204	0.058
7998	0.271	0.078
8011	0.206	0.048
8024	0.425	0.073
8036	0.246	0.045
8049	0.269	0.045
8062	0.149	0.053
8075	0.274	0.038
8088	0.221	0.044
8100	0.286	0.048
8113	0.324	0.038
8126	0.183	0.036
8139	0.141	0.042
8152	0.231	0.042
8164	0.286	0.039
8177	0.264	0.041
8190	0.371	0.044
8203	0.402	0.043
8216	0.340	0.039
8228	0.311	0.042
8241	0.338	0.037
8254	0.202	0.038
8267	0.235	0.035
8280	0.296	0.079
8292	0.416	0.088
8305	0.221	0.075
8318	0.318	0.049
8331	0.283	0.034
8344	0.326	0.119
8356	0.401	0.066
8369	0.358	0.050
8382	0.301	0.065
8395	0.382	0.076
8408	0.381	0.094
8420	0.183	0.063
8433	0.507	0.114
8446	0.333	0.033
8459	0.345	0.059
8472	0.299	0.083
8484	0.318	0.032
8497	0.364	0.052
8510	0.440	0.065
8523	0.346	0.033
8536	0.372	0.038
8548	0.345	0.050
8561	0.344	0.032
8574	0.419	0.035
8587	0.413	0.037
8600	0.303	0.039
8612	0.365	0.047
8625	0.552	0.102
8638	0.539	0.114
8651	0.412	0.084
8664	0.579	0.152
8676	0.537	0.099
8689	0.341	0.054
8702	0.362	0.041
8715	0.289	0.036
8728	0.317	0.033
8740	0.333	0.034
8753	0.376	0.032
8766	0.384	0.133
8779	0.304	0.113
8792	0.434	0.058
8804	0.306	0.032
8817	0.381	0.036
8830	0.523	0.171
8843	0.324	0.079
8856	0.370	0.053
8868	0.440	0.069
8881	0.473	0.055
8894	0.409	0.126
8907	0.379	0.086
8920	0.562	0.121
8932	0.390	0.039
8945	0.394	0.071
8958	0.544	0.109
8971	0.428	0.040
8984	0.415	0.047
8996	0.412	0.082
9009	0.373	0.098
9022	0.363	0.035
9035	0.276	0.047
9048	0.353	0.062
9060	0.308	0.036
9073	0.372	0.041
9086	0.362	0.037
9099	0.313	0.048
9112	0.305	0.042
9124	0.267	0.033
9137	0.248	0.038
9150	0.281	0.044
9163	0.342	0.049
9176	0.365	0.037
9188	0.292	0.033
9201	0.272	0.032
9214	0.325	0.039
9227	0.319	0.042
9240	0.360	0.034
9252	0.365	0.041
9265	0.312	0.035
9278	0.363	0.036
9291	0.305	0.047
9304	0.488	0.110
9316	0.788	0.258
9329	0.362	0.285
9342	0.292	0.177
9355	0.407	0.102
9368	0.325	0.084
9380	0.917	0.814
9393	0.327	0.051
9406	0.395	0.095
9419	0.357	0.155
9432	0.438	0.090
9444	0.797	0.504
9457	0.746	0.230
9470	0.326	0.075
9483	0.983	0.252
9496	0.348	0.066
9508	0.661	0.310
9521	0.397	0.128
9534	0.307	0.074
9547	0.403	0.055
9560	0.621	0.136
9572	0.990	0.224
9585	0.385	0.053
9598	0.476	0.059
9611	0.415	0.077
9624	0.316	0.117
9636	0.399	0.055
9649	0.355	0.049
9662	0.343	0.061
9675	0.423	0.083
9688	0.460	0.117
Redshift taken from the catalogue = 1.12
